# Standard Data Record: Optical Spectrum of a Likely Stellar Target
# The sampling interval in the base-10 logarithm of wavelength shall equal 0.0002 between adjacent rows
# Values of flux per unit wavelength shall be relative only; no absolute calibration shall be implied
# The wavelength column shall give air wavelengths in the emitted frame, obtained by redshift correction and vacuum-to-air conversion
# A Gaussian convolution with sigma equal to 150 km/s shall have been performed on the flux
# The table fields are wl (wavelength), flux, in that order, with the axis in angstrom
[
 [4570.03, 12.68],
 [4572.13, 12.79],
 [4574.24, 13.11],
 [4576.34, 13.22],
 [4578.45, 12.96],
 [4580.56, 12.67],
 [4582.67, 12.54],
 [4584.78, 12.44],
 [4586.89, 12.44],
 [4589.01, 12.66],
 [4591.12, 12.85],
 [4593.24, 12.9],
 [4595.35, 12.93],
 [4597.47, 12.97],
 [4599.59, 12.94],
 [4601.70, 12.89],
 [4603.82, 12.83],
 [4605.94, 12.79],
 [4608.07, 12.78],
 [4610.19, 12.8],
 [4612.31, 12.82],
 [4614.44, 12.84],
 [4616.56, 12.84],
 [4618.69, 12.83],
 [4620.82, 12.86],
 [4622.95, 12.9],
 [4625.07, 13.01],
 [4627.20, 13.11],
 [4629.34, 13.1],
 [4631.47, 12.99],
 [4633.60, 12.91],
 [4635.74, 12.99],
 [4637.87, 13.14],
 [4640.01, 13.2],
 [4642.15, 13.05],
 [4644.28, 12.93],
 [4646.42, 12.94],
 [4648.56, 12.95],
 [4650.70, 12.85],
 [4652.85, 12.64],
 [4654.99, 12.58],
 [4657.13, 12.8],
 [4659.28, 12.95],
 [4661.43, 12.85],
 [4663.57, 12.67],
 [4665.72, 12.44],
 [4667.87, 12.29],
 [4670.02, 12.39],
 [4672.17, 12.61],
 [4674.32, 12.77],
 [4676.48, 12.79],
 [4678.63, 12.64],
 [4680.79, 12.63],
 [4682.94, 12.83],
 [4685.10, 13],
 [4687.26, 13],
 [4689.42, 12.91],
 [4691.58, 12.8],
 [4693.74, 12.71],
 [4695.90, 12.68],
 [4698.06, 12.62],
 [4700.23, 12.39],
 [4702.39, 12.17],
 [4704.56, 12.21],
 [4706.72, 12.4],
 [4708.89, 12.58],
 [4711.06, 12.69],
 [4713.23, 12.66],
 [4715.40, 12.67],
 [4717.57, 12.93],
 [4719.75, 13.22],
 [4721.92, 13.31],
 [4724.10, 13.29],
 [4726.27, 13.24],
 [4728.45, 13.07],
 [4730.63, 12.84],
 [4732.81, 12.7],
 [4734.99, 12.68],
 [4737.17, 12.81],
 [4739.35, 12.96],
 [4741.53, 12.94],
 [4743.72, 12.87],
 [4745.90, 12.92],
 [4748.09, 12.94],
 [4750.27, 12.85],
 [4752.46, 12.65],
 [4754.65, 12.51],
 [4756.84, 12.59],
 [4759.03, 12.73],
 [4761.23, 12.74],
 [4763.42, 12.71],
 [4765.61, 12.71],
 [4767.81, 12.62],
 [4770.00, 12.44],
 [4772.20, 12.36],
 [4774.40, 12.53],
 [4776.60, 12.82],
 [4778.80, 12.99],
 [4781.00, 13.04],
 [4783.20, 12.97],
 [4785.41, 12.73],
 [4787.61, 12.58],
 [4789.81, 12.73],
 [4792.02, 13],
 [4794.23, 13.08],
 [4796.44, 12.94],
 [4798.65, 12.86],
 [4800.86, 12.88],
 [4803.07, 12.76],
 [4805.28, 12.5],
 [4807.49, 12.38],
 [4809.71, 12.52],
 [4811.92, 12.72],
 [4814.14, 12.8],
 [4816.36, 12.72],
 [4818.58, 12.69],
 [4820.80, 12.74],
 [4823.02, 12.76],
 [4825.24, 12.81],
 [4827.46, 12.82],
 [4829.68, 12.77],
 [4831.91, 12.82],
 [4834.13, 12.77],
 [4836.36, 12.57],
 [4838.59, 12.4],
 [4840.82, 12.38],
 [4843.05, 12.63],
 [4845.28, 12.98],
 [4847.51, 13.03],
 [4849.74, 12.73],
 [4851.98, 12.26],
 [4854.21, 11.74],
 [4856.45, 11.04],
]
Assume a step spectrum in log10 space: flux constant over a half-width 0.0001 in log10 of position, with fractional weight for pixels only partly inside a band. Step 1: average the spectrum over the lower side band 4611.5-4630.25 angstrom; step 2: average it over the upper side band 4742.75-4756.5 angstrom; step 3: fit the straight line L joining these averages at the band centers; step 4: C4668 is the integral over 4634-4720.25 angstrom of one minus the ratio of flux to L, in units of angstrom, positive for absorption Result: 0.83 angstrom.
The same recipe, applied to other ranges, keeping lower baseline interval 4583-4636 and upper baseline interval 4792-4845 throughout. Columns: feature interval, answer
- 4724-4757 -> -0.2 angstrom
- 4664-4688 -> 0.3 angstrom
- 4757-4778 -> 0.2 angstrom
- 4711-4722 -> -0.1 angstrom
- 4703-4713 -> 0.2 angstrom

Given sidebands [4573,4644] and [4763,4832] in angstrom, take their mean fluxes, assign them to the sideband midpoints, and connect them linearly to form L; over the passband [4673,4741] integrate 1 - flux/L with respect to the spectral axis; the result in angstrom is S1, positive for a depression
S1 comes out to 0.17 angstrom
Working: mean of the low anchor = 12.9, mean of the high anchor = 12.7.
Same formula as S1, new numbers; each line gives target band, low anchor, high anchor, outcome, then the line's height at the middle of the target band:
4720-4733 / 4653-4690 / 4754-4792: -0.4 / 12.7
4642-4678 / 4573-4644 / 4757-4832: 0.3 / 12.8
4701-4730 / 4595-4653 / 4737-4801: 0.1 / 12.8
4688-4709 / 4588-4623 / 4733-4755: 0.5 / 12.8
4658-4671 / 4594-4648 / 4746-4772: 0.3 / 12.9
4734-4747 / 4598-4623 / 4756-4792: -0.1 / 12.7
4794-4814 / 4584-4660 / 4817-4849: 0.0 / 12.7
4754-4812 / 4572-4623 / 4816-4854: -0.1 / 12.7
